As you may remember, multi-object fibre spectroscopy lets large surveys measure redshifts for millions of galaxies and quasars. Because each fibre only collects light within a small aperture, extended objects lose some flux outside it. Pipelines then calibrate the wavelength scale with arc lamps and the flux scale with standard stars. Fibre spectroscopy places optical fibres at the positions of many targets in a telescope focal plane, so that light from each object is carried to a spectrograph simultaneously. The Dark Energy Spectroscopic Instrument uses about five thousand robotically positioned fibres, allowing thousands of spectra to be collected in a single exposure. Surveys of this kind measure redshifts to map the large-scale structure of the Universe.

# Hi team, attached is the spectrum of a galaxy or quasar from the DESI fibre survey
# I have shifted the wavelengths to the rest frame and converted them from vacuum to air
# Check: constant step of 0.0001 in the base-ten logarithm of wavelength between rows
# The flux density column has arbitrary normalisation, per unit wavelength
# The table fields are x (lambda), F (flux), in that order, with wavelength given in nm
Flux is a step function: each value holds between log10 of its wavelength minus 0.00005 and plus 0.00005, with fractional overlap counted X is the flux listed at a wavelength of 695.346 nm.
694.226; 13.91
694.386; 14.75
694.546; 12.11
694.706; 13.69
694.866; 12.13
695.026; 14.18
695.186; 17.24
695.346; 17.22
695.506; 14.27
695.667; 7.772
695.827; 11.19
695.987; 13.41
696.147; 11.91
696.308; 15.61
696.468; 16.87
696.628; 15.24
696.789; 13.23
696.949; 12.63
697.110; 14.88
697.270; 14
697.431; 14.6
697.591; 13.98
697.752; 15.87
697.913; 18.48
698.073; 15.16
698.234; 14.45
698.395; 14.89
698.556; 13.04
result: 17.22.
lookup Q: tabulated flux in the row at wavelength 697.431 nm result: 14.6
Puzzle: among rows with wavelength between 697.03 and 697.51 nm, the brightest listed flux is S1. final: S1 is 14.88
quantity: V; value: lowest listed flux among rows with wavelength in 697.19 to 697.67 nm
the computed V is 13.98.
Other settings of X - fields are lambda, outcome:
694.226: 13.91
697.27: 14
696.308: 15.61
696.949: 12.63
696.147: 11.91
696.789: 13.23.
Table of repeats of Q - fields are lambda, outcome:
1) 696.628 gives 15.24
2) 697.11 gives 14.88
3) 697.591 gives 13.98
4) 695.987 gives 13.41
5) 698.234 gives 14.45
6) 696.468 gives 16.87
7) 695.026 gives 14.18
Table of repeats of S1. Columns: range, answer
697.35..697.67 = 14.6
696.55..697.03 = 15.24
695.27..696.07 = 17.22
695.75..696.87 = 16.87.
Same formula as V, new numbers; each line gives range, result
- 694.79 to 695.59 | 12.13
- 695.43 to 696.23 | 7.772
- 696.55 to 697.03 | 12.63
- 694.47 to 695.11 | 12.11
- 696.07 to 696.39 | 11.91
